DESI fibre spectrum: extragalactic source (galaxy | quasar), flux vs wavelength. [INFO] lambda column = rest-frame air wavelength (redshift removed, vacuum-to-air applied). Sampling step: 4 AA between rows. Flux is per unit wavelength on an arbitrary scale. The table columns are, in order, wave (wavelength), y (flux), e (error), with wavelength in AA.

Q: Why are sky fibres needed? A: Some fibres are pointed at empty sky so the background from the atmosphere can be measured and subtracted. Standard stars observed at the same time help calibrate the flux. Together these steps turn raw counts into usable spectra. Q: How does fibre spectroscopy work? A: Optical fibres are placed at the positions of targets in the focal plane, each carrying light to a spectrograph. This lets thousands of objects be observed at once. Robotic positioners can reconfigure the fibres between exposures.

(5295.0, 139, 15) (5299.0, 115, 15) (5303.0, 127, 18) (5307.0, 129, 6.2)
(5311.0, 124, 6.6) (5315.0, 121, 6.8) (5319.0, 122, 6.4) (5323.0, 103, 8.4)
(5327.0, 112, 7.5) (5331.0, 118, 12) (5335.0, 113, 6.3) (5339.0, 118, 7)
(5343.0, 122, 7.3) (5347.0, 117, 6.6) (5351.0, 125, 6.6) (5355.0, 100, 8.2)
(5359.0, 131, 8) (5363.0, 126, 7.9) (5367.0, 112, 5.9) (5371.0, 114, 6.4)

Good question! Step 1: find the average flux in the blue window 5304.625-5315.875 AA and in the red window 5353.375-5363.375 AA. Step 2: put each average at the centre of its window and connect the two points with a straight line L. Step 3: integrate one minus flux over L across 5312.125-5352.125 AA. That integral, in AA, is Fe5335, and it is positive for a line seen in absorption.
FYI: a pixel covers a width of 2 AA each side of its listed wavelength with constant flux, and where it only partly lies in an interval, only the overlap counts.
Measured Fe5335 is 1.6 AA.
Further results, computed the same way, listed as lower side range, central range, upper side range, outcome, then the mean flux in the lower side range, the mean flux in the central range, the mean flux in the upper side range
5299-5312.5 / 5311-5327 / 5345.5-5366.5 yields 1.0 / 125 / 116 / 119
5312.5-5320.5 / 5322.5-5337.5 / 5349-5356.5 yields 0.8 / 122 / 113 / 113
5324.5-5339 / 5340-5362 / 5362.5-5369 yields -0.6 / 114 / 119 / 117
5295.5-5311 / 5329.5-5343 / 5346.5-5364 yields 0.5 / 125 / 117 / 120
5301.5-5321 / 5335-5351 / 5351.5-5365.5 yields 0.3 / 125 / 119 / 119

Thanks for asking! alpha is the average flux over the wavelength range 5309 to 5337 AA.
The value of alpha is 116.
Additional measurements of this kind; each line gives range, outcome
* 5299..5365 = 119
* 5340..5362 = 119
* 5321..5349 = 115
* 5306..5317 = 124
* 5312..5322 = 120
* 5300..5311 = 126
